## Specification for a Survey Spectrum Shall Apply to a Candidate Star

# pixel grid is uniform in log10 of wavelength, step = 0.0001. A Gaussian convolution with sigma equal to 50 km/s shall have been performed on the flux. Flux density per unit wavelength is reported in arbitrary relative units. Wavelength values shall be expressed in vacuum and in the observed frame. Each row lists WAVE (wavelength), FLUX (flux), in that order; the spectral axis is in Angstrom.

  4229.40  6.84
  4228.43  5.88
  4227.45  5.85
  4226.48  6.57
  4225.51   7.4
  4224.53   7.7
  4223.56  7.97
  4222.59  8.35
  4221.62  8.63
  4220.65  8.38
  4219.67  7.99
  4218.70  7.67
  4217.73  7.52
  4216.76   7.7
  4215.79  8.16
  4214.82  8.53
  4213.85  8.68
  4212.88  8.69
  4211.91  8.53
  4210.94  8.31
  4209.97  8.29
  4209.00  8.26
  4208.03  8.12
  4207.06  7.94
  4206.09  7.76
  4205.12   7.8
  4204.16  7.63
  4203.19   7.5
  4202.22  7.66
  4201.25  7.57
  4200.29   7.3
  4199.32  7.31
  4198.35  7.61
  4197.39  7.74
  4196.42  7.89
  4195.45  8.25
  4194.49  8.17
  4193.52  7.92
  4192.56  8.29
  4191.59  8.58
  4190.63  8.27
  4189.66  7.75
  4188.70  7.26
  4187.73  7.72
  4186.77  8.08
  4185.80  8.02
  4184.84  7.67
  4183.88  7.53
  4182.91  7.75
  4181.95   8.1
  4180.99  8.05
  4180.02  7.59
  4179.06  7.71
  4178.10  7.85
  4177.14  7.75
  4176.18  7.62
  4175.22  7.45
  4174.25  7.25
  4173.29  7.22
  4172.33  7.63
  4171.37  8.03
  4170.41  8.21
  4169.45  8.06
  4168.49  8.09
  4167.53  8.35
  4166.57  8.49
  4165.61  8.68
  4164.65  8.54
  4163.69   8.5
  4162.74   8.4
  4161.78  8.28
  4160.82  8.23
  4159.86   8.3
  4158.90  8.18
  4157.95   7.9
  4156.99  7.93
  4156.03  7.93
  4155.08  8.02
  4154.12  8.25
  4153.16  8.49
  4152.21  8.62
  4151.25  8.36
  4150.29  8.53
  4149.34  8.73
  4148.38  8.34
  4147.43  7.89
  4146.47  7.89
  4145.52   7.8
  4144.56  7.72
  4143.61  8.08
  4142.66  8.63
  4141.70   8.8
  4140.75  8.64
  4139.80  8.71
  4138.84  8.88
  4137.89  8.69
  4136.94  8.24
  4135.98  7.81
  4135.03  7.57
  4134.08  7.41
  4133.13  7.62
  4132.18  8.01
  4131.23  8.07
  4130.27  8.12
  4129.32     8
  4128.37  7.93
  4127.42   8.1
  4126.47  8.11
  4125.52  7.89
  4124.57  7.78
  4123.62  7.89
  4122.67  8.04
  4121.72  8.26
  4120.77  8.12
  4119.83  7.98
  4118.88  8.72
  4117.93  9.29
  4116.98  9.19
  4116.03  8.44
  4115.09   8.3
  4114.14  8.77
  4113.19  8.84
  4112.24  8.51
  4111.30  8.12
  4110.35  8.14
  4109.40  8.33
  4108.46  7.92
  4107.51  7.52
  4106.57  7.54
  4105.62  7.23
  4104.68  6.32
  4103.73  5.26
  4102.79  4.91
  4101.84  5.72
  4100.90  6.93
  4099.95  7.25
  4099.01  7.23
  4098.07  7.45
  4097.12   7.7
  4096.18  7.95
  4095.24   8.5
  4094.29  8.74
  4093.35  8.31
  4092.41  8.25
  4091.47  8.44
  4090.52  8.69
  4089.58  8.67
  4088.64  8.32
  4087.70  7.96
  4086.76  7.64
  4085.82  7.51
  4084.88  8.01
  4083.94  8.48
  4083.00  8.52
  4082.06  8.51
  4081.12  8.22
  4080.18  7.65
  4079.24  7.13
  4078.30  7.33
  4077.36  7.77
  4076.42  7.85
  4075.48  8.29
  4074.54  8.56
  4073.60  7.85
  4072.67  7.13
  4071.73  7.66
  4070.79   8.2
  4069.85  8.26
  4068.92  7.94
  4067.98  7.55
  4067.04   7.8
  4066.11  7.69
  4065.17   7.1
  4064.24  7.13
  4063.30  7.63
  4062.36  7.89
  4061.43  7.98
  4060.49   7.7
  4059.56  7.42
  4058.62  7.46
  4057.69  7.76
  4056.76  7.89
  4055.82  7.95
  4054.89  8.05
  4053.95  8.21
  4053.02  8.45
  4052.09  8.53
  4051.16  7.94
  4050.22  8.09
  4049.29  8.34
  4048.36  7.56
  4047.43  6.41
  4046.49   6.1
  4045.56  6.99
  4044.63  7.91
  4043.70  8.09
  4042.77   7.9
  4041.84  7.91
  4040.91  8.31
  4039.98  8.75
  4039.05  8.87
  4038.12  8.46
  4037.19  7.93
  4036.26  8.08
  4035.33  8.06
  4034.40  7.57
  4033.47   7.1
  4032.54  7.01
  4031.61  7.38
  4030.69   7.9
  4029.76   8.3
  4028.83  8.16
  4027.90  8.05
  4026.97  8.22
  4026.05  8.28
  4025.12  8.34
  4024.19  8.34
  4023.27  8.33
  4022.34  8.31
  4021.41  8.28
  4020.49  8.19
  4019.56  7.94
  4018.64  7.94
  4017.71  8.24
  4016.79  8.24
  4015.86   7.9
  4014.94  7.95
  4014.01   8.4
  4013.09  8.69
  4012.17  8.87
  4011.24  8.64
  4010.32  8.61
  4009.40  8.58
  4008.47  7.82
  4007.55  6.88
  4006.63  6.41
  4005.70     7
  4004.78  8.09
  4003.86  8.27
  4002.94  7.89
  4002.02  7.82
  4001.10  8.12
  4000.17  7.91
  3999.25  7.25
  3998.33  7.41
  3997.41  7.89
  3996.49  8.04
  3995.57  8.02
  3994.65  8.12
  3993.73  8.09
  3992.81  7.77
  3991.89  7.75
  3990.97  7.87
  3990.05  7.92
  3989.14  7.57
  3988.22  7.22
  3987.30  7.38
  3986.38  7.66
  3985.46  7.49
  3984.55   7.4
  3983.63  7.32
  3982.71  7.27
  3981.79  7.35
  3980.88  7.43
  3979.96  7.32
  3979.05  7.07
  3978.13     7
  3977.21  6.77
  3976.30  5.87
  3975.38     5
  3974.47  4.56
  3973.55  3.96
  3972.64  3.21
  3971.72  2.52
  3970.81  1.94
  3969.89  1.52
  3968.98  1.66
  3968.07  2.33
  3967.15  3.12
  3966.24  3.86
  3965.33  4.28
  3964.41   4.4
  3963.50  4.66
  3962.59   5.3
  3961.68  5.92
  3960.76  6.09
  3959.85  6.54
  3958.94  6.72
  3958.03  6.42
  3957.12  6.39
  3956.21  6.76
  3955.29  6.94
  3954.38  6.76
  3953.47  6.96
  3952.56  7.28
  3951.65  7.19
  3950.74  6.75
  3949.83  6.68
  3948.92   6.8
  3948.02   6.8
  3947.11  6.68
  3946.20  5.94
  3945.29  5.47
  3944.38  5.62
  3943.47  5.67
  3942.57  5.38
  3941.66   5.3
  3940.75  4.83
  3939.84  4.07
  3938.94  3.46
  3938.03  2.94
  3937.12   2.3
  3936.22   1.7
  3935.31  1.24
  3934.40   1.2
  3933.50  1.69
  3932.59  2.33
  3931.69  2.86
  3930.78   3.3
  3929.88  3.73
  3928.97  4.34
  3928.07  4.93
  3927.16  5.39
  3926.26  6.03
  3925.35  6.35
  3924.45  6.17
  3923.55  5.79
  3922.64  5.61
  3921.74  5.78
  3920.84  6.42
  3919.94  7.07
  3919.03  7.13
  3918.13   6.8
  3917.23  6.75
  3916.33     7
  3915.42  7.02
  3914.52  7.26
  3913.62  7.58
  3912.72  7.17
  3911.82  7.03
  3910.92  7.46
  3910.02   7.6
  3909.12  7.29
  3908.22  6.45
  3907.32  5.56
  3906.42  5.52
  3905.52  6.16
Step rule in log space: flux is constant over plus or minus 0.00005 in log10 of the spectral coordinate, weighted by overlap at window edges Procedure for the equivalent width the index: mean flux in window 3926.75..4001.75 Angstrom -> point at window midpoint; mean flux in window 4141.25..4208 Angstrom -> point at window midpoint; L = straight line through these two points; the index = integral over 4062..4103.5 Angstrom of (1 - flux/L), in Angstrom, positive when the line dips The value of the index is -4.9 Angstrom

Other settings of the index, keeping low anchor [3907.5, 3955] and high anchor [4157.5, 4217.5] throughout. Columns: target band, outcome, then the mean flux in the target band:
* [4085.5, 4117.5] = -2.8 Angstrom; 7.79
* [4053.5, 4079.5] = -3.6 Angstrom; 7.76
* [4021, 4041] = -5.0 Angstrom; 8.08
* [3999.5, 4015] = -4.3 Angstrom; 7.99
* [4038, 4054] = -3.1 Angstrom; 7.92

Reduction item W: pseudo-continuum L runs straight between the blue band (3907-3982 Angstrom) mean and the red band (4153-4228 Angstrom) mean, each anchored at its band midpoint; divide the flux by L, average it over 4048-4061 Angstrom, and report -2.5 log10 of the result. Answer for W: -0.22 mag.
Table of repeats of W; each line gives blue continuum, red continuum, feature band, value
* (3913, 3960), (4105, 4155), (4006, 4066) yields -0.16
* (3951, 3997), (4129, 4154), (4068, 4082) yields -0.07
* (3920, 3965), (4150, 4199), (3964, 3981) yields 0.27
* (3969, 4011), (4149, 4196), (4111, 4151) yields -0.06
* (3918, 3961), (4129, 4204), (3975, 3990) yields -0.22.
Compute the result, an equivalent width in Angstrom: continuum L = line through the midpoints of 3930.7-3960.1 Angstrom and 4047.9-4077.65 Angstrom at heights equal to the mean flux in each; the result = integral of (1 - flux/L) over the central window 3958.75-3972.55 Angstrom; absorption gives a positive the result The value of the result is 3.8 Angstrom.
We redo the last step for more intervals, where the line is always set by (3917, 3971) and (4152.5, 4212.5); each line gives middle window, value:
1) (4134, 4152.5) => -2.0 Angstrom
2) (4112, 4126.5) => -2.4 Angstrom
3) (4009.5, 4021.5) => -4.9 Angstrom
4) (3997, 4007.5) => -3.4 Angstrom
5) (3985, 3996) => -4.2 Angstrom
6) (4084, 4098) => -2.8 Angstrom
